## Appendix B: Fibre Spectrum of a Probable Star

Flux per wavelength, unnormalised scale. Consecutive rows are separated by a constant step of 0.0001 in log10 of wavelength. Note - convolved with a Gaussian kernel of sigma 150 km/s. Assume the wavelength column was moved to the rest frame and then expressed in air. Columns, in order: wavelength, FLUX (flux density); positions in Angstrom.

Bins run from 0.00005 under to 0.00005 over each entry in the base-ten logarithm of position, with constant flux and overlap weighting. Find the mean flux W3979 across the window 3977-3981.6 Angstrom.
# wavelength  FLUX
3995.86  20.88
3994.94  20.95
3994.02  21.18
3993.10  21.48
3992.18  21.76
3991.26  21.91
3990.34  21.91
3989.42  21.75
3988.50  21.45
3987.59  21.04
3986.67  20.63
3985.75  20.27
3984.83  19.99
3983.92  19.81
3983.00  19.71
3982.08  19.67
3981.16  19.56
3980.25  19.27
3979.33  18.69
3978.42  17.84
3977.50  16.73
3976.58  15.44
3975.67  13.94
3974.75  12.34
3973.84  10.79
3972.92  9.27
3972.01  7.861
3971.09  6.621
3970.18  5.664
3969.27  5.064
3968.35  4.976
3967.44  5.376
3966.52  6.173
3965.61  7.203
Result 18.4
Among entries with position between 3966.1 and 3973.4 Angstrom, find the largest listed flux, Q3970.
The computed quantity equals 9.27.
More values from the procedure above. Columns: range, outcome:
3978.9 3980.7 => 19.27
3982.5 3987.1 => 20.63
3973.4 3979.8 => 18.69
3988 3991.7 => 21.91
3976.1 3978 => 16.73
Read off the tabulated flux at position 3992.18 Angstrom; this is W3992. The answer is 21.76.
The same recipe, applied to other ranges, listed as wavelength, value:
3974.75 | 12.34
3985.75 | 20.27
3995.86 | 20.88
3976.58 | 15.44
